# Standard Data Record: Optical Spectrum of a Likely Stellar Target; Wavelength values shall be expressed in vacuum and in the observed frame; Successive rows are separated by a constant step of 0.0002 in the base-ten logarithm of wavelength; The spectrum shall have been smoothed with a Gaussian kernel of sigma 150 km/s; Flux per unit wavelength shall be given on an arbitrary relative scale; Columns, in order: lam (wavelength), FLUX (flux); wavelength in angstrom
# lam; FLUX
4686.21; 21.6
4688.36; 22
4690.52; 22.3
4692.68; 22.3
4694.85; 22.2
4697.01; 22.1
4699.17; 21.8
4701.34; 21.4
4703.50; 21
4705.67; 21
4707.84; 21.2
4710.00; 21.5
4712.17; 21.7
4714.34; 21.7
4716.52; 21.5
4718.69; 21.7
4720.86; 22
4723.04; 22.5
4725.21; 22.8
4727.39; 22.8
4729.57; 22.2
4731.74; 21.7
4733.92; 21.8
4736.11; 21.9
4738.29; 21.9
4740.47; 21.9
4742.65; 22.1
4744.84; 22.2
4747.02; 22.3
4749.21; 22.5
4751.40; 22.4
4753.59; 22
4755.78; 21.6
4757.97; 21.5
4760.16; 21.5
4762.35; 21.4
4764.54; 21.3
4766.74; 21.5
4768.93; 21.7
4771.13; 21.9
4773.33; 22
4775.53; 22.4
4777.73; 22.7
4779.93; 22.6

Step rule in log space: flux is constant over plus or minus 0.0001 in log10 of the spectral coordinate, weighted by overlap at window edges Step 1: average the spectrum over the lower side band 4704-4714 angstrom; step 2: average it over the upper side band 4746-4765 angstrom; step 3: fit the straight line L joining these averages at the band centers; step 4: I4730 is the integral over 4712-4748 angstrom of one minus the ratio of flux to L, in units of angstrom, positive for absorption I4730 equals -0.8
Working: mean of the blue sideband 21.4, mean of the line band 22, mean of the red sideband 21.9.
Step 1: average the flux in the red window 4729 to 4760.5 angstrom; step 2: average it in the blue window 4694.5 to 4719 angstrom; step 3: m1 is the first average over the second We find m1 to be 1.0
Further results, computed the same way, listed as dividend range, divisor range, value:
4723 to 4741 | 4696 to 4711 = 1.03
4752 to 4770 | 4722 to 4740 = 0.97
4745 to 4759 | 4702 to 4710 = 1.04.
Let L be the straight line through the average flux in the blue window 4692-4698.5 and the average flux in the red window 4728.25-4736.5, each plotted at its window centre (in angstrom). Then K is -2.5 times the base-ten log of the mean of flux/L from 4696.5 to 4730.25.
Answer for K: 0.01 mag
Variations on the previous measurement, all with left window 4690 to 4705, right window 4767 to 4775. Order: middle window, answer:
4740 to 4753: -0.02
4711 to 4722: 0.01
